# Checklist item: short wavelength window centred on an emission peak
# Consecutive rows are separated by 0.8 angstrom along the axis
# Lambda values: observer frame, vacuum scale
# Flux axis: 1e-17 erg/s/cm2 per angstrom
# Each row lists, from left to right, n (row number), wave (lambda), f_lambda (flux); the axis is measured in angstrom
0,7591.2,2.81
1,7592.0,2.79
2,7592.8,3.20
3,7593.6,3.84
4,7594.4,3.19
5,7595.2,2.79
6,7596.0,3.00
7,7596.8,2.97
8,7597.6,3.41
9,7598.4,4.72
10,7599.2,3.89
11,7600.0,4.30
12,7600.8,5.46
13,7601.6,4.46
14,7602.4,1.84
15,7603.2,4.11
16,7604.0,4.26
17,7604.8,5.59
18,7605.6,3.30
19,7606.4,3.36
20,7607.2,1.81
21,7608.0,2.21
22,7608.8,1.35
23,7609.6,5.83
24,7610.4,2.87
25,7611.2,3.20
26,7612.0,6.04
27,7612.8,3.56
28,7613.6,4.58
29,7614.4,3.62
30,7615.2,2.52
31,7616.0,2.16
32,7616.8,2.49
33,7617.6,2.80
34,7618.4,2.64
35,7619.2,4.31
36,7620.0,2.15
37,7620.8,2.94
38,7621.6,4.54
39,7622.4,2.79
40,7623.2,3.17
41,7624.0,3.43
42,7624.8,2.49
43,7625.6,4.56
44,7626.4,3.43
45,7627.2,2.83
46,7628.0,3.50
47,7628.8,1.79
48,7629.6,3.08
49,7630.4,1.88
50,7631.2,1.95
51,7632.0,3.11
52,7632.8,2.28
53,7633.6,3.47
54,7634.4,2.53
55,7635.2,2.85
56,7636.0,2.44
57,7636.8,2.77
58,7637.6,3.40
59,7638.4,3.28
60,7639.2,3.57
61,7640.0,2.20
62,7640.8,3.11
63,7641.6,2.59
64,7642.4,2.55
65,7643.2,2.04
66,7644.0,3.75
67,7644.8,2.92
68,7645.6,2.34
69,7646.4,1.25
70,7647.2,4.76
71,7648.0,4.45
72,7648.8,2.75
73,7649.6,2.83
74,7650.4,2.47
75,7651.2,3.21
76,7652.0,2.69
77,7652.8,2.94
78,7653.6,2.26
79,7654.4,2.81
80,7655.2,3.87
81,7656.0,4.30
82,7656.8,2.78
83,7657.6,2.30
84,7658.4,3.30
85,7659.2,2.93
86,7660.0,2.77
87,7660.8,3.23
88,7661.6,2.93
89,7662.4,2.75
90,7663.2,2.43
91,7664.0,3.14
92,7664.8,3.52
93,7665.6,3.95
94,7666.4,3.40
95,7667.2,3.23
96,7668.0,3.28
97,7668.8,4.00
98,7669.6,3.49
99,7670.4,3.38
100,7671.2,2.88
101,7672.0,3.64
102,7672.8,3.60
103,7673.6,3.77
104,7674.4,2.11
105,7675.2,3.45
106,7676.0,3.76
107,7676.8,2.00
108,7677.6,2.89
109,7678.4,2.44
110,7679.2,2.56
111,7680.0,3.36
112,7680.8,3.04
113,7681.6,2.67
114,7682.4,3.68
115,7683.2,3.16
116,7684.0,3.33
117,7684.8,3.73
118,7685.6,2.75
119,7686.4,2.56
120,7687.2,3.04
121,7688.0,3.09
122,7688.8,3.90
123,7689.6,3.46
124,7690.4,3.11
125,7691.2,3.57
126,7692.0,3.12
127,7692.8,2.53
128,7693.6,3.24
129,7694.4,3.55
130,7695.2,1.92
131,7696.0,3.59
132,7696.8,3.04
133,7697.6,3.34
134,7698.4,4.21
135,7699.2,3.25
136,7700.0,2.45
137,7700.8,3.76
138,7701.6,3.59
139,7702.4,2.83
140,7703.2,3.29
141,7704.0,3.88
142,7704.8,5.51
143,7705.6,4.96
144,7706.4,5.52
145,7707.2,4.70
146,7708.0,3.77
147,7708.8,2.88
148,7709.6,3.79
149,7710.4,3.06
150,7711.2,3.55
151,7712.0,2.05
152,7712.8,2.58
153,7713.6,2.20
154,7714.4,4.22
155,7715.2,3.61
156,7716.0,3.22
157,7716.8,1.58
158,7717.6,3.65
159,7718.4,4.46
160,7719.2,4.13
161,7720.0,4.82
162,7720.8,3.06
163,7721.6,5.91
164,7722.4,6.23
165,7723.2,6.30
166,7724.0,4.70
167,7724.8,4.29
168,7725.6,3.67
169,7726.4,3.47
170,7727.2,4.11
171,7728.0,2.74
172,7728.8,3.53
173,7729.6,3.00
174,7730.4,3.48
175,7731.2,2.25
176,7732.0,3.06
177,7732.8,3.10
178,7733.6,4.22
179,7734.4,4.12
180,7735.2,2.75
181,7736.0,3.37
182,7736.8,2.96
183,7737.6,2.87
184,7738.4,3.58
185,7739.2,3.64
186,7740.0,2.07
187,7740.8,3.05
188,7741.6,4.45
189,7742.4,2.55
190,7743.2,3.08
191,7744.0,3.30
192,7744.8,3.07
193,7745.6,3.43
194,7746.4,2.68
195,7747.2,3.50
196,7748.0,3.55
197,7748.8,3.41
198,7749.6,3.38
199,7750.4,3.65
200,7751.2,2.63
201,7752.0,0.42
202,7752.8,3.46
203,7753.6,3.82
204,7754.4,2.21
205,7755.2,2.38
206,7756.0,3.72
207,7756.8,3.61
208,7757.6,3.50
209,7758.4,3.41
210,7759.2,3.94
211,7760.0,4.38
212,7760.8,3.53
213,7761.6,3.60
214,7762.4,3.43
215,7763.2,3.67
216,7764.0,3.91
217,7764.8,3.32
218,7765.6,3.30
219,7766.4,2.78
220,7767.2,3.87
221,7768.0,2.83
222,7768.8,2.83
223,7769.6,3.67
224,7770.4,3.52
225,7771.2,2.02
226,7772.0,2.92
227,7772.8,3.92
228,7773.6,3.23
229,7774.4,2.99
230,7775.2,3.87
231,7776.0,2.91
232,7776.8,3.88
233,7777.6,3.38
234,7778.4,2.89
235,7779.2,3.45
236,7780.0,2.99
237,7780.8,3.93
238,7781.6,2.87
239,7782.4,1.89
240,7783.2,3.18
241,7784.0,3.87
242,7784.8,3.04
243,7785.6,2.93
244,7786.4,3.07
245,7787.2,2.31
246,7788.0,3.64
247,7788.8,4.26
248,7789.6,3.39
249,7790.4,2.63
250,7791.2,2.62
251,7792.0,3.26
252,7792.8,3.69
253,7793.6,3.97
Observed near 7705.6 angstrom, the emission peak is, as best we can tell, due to [S II] 6716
